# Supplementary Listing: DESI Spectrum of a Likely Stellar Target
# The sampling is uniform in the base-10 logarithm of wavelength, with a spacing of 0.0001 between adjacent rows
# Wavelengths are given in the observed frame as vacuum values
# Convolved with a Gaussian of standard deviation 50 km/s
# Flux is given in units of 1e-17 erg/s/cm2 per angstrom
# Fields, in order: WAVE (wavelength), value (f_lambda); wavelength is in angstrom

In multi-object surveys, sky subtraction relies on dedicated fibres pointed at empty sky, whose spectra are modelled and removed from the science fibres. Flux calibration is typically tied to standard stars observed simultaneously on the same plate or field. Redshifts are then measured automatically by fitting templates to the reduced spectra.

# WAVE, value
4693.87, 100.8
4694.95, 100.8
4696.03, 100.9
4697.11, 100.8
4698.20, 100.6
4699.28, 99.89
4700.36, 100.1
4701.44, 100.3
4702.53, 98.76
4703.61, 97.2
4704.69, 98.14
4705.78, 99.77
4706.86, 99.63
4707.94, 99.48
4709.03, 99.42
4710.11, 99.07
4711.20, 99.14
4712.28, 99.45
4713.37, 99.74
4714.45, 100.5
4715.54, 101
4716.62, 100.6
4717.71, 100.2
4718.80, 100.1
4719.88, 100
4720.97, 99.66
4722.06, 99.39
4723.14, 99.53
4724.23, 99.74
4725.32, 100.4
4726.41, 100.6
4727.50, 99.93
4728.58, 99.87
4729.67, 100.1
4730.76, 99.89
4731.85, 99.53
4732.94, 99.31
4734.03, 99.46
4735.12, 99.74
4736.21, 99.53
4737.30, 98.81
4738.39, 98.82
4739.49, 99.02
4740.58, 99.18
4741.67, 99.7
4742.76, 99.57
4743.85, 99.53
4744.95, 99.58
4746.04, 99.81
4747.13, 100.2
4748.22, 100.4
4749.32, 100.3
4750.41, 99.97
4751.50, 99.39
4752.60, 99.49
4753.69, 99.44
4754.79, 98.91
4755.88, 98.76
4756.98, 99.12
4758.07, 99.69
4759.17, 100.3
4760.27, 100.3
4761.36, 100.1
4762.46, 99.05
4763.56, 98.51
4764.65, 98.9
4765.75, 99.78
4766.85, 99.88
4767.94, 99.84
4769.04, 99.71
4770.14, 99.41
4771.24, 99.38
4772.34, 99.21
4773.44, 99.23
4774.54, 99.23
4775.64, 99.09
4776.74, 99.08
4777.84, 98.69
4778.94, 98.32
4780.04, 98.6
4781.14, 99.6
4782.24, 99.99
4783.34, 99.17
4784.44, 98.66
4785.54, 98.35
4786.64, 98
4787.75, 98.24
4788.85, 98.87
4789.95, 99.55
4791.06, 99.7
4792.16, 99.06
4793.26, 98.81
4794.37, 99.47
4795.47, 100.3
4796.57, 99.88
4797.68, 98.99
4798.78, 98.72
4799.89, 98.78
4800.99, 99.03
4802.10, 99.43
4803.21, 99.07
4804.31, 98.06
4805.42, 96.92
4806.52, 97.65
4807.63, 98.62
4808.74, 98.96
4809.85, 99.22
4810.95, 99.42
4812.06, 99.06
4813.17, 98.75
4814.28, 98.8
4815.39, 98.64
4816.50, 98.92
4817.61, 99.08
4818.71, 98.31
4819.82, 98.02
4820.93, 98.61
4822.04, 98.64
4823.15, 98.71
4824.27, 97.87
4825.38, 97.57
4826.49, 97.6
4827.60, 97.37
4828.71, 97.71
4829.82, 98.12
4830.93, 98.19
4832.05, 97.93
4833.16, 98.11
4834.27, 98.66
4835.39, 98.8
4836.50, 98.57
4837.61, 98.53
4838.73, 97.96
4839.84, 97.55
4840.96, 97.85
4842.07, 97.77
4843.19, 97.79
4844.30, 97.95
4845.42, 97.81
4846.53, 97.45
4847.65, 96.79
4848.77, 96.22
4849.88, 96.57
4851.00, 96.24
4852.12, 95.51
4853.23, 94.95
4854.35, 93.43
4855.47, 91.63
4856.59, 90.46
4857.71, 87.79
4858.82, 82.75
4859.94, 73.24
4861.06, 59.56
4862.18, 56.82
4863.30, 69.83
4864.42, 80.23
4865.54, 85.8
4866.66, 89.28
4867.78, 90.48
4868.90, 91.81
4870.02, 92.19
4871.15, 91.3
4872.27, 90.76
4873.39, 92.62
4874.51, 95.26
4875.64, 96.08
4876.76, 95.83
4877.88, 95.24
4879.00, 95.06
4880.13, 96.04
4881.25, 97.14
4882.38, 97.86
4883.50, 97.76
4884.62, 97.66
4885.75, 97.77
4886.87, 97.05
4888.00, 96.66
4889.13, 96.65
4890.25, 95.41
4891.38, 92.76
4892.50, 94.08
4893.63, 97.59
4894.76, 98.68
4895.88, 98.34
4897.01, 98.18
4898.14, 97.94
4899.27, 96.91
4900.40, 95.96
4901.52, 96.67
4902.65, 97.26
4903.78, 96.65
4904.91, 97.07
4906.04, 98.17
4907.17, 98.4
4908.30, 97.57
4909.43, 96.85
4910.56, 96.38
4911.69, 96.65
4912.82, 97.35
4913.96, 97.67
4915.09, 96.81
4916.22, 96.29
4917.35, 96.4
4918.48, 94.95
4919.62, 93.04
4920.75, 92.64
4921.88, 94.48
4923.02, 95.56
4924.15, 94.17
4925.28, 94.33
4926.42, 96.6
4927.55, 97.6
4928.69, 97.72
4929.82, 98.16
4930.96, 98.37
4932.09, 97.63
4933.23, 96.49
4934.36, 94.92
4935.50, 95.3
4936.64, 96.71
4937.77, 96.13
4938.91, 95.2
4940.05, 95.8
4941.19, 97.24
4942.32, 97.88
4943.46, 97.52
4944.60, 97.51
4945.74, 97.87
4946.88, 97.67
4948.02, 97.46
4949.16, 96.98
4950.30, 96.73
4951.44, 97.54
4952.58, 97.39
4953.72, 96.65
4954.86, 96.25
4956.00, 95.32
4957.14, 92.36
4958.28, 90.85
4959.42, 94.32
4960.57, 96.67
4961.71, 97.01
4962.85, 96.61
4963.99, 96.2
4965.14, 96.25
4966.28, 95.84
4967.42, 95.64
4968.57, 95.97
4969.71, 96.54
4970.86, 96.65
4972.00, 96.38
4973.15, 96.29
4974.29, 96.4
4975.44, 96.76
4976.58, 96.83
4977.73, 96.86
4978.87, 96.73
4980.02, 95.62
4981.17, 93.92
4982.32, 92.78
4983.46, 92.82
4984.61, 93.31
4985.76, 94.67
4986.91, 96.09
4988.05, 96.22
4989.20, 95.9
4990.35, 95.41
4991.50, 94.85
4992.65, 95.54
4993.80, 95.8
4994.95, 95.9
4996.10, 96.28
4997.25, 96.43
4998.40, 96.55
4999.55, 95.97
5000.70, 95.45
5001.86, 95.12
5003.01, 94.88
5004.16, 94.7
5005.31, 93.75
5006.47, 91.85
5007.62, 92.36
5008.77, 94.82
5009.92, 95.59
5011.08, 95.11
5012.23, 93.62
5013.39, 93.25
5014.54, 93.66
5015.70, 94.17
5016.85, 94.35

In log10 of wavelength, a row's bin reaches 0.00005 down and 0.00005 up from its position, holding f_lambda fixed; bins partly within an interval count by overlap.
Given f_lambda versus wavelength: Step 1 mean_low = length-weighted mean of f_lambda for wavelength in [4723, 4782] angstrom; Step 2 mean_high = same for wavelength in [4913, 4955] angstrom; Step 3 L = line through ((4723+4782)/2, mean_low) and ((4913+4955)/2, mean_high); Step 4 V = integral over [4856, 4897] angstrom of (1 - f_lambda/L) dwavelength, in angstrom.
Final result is 2.9 angstrom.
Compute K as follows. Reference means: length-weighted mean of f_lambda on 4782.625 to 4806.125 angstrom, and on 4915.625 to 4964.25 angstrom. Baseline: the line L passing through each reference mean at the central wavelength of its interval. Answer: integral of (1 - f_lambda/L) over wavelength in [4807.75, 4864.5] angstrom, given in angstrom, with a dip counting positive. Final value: 2.2 angstrom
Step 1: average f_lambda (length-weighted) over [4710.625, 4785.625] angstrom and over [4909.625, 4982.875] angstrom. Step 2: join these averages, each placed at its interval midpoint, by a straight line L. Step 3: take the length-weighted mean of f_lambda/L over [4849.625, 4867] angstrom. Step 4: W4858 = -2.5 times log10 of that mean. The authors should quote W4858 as 0.17 mag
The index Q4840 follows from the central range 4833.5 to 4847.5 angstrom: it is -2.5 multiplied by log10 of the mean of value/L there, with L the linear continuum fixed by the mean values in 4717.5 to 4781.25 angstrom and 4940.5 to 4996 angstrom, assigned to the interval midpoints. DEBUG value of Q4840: 0.00 mag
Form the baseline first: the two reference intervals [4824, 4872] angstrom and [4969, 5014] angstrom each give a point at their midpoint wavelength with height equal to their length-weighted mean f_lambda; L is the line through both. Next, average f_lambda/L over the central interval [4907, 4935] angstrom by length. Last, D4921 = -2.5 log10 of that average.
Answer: -0.03 mag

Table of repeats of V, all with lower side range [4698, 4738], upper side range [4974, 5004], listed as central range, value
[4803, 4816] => -0.04 angstrom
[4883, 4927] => 0.16 angstrom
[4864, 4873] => 0.75 angstrom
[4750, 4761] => -0.05 angstrom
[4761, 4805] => -0.20 angstrom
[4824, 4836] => -0.01 angstrom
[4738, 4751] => -0.05 angstrom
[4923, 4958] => -0.10 angstrom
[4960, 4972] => -0.06 angstrom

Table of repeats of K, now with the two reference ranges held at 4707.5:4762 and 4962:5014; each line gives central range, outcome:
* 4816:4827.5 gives 0.0 angstrom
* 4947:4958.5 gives 0.0 angstrom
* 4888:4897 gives 0.1 angstrom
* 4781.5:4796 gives 0.0 angstrom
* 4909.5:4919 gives 0.0 angstrom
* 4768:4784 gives 0.0 angstrom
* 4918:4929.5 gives 0.2 angstrom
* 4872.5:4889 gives 0.2 angstrom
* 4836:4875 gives 2.9 angstrom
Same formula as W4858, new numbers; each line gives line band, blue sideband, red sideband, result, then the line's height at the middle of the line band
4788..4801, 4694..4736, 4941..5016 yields -0.01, 98.5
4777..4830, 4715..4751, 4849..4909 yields -0.03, 96.2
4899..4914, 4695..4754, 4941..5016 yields 0.00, 96.8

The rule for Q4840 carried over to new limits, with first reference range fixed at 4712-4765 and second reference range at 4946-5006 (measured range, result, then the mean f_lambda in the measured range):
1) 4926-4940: 0.00 mag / 96.7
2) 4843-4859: 0.04 mag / 94.5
